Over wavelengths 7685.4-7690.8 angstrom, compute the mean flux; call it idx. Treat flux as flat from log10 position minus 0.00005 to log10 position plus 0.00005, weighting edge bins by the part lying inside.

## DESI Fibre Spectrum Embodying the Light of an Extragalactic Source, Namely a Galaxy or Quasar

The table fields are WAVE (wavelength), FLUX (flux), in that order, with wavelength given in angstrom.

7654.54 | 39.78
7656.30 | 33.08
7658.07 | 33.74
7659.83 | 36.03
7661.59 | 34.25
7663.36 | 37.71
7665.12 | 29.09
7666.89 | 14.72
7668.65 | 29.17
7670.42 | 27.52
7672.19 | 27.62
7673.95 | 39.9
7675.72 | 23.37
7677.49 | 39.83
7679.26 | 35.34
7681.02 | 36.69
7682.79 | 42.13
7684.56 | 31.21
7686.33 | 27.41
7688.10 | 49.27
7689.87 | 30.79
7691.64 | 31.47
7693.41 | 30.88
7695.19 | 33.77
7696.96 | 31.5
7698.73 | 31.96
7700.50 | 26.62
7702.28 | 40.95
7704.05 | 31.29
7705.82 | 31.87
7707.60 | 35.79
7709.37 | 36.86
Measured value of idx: 35.8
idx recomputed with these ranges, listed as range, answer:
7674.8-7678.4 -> 31.6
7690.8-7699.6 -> 31.9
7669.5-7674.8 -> 31.6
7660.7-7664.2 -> 35.9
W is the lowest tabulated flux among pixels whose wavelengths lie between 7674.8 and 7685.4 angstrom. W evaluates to 23.37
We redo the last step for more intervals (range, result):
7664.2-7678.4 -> 14.72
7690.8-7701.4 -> 26.62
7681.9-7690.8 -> 27.41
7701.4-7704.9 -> 31.29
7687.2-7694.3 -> 30.79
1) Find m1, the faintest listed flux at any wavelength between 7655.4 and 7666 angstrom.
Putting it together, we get 29.09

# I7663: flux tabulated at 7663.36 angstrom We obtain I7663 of 37.71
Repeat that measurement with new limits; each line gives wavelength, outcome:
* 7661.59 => 34.25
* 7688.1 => 49.27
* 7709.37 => 36.86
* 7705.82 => 31.87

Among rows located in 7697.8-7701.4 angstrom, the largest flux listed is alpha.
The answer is 31.96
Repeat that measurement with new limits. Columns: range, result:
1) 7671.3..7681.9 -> 39.9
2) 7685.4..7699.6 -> 49.27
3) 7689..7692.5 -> 31.47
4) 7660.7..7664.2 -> 37.71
